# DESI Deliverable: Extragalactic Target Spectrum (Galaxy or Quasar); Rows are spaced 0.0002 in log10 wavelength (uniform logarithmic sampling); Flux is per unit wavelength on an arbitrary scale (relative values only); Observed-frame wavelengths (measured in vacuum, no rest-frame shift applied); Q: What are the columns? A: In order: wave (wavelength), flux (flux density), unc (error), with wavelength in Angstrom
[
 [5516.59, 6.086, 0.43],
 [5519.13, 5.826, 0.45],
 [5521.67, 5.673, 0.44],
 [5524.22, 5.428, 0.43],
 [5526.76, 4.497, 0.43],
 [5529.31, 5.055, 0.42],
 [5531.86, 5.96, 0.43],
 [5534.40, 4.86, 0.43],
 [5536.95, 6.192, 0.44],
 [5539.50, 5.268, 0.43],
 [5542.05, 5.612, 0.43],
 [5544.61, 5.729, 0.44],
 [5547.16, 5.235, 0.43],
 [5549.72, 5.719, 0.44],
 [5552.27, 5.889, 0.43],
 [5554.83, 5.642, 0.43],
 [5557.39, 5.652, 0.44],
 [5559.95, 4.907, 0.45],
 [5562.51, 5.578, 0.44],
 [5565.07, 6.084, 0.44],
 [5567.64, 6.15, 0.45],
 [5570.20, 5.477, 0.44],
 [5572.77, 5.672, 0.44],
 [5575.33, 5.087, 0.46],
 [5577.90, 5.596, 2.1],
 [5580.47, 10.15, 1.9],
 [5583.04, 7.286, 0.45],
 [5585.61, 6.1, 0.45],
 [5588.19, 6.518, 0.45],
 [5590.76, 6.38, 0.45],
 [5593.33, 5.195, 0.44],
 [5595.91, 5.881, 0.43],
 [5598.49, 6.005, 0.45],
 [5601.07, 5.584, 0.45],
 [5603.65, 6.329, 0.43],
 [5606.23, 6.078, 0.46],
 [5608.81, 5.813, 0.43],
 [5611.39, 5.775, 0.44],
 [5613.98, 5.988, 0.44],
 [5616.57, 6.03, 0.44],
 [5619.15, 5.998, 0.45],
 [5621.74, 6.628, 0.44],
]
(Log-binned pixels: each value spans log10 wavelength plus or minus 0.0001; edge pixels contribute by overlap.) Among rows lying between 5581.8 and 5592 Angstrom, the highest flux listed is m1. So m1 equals 7.286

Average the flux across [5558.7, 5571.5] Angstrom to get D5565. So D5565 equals 5.64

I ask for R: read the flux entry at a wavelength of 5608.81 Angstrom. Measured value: 5.813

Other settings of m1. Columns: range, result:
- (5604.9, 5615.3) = 6.078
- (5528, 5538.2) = 6.192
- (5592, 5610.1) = 6.329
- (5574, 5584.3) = 10.15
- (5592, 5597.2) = 5.881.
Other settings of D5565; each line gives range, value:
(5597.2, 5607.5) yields 6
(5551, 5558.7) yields 5.72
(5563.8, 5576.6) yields 5.69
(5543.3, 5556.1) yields 5.64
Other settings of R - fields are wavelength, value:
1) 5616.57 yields 6.03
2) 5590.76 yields 6.38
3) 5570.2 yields 5.477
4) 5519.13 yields 5.826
